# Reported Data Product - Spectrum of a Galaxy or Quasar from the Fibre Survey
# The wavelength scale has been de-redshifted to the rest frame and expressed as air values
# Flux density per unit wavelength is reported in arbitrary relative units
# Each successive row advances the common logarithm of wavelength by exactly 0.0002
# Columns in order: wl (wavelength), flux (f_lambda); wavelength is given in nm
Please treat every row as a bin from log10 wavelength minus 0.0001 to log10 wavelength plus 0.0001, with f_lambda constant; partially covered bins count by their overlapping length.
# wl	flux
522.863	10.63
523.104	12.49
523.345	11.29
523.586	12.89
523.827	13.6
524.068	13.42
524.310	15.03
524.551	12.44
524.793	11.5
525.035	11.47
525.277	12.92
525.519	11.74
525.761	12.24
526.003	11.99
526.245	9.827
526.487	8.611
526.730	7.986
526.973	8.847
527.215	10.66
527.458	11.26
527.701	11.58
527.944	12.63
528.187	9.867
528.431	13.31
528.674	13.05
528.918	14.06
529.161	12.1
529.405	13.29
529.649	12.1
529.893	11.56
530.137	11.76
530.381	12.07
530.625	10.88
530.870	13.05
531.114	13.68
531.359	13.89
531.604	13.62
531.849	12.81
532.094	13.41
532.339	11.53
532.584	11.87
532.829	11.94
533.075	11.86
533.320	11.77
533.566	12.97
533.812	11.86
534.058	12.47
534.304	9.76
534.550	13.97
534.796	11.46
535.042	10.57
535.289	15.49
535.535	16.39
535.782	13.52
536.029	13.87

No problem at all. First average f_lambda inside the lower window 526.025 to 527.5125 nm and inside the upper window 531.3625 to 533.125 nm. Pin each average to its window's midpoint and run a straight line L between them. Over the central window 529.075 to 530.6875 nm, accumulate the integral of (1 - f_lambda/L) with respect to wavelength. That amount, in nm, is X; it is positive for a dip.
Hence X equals -0.10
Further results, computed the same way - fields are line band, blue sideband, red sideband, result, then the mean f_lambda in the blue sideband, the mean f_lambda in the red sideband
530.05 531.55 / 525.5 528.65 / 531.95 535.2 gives -0.14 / 10.9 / 12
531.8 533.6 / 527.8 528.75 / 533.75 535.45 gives 0.01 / 12.2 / 12.3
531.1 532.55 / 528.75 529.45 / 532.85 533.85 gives -0.06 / 13.1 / 12.1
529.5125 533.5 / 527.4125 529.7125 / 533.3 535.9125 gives 0.06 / 12.4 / 12.8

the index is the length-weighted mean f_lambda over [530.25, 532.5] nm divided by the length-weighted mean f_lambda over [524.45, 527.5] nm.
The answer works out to 1.17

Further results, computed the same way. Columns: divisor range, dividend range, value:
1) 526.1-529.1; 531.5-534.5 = 1.11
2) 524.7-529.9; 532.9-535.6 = 1.09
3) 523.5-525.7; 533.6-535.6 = 0.99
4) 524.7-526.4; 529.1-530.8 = 1.03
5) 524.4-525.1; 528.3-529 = 1.12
